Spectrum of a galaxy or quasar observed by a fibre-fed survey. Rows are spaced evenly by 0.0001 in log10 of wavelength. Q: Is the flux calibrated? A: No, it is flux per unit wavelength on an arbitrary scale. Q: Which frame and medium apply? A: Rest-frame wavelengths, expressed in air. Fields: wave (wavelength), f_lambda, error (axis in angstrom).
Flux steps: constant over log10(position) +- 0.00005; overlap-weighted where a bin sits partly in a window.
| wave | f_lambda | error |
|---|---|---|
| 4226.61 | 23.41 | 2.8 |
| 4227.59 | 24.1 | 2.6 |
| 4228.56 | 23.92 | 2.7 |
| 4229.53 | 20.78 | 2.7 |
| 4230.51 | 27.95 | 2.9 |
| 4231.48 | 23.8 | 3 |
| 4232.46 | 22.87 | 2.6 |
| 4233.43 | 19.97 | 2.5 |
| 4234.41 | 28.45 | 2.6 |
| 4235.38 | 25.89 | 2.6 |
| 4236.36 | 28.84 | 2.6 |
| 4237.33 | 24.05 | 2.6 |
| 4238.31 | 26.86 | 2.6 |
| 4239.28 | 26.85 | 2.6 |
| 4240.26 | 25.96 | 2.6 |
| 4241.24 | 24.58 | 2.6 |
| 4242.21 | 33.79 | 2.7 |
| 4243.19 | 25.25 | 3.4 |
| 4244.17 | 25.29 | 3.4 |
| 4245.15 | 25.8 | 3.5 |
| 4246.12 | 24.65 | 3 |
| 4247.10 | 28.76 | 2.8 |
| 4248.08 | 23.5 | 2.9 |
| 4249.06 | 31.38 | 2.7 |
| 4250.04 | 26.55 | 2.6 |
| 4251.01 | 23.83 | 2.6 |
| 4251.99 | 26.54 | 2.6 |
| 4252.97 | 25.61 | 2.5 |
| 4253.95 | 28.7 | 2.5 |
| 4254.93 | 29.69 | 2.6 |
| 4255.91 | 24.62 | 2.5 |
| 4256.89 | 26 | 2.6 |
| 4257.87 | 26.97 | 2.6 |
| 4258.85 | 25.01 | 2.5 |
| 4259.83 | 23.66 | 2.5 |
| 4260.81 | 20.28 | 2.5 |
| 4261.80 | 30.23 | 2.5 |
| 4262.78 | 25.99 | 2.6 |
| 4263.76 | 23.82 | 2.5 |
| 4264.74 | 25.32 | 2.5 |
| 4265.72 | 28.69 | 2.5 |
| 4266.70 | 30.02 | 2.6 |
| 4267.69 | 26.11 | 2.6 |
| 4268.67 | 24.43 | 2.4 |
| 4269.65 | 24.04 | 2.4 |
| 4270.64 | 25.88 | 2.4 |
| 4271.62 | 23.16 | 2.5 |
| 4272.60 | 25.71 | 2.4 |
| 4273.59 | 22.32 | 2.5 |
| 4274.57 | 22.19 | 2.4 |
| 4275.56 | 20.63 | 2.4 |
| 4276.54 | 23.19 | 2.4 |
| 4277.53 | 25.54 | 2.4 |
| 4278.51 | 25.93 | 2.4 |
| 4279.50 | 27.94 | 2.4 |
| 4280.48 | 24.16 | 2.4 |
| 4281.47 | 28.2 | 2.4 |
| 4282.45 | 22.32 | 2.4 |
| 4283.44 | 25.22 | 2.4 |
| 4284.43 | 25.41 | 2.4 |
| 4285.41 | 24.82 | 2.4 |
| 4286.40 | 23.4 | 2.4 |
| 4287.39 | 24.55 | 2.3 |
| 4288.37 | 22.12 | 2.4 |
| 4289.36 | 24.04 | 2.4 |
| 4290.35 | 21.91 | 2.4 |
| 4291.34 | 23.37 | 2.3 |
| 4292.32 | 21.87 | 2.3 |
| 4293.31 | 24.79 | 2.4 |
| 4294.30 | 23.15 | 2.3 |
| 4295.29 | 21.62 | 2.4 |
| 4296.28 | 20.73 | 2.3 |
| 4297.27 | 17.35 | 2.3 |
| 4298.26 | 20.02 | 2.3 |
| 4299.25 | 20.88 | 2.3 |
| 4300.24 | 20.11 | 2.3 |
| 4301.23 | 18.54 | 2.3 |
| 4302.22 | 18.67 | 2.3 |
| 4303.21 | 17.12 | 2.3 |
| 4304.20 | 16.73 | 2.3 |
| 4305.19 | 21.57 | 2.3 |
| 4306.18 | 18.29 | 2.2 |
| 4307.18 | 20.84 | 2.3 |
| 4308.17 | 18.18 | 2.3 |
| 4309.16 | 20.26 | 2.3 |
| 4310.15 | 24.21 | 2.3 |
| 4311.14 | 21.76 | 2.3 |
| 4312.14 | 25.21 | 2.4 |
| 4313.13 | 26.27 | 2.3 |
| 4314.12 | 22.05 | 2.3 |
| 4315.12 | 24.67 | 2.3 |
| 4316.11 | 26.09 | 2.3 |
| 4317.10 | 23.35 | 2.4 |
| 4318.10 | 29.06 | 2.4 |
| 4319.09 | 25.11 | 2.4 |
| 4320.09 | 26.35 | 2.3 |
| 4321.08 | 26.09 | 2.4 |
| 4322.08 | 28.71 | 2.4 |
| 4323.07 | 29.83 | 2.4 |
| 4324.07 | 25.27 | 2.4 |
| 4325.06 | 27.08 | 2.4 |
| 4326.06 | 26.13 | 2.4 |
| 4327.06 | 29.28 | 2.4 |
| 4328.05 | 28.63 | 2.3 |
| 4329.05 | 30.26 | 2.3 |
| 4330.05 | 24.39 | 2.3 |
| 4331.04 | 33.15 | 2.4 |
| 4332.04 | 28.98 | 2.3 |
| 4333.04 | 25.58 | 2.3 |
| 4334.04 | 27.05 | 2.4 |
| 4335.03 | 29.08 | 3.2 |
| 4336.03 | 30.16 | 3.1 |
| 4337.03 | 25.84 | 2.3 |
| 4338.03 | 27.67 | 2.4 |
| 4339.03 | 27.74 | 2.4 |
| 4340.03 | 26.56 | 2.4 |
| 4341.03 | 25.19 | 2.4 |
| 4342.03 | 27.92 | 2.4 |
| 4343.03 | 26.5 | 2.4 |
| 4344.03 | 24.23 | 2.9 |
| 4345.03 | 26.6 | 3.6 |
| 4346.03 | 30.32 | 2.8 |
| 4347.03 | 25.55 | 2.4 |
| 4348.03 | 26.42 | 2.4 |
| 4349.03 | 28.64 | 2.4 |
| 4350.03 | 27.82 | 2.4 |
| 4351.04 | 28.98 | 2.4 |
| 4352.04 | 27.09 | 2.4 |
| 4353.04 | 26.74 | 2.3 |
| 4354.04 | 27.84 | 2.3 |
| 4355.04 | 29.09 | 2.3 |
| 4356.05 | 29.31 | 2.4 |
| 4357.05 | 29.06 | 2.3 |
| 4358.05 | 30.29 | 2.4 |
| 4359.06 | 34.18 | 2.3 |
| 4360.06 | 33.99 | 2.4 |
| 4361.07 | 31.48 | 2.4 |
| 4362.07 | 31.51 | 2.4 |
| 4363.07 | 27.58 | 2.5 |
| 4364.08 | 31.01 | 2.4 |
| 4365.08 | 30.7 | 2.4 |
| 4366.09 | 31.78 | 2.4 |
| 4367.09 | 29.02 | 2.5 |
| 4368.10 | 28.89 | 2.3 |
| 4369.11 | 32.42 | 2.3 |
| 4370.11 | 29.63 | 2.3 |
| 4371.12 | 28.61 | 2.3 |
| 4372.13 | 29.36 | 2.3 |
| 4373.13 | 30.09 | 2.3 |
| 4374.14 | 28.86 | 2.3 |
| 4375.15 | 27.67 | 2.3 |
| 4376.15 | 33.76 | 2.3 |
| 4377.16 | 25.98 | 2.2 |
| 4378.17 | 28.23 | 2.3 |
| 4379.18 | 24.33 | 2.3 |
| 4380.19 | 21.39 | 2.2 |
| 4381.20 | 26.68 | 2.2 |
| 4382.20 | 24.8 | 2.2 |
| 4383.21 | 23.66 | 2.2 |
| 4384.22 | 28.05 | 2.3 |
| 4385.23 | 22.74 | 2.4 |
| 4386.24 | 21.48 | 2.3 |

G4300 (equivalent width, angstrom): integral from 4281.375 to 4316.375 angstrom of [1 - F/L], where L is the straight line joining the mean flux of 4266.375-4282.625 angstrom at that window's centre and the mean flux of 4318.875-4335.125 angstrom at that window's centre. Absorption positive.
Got 5.5 angstrom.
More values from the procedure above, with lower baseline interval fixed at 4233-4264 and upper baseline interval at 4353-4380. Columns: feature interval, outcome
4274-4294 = 2.3 angstrom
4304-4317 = 2.7 angstrom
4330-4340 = 0.2 angstrom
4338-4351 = 0.9 angstrom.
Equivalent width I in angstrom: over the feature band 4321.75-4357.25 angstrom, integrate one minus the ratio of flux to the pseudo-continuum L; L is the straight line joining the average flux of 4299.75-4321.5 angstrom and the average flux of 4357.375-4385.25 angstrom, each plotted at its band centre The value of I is -3.26 angstrom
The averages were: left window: 22.3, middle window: 27.7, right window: 28.9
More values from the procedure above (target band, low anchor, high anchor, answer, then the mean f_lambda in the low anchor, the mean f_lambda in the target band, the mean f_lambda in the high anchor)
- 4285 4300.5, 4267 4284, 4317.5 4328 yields 2.04 angstrom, 24.6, 22.2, 27.3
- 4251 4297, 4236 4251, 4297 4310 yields -3.68 angstrom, 26.7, 24.7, 19.3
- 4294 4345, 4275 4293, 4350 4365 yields 4.62 angstrom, 24.1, 24.5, 29.8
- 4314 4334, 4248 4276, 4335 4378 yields 0.46 angstrom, 25.6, 27.1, 28.9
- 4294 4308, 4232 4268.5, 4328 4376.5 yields 4.02 angstrom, 26.2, 19.6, 28.8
